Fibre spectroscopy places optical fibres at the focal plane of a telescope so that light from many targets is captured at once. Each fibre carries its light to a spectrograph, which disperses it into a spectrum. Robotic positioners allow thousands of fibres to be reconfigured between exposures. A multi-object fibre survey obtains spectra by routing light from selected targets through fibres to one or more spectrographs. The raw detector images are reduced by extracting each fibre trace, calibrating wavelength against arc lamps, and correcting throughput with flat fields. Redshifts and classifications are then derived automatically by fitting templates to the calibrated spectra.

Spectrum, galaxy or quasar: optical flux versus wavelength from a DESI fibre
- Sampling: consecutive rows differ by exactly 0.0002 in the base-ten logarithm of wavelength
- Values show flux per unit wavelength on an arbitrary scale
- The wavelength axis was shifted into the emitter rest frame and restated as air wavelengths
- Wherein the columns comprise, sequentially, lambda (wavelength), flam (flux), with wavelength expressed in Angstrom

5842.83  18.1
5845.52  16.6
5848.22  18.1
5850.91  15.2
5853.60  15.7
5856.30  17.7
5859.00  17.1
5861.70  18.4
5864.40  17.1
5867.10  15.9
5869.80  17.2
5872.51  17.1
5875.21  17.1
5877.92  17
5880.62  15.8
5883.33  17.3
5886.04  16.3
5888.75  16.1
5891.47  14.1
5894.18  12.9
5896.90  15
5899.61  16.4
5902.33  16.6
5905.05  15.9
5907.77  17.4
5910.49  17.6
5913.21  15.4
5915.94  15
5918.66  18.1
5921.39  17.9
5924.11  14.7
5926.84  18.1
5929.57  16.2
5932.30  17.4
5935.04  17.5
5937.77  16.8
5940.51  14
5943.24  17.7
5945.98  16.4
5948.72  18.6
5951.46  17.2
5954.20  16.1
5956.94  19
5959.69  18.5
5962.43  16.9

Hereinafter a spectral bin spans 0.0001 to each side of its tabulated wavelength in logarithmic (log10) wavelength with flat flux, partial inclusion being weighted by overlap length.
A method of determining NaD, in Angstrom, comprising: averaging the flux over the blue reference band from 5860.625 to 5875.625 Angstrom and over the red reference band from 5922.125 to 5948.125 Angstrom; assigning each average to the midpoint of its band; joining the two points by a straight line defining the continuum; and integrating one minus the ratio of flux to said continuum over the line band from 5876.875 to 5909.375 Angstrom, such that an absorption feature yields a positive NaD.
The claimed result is 2.0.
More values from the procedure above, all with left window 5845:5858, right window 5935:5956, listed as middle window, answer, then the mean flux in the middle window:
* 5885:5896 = 1.25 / 14.8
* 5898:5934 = 0.19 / 16.7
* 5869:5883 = -0.13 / 16.9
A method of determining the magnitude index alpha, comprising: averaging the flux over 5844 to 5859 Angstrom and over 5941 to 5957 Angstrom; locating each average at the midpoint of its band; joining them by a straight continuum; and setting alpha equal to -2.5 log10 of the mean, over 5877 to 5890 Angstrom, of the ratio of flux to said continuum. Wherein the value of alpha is 0.024 mag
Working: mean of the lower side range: 16.7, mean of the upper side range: 17.2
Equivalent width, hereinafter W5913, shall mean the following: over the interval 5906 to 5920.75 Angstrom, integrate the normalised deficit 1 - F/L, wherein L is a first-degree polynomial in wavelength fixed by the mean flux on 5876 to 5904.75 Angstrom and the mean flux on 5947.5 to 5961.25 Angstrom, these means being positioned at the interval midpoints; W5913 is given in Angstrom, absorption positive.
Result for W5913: -0.2 Angstrom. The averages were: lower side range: 15.8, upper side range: 17.9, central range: 16.7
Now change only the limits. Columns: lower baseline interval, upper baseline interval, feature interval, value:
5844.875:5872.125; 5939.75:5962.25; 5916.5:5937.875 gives 0.2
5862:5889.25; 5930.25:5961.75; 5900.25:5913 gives 0.2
